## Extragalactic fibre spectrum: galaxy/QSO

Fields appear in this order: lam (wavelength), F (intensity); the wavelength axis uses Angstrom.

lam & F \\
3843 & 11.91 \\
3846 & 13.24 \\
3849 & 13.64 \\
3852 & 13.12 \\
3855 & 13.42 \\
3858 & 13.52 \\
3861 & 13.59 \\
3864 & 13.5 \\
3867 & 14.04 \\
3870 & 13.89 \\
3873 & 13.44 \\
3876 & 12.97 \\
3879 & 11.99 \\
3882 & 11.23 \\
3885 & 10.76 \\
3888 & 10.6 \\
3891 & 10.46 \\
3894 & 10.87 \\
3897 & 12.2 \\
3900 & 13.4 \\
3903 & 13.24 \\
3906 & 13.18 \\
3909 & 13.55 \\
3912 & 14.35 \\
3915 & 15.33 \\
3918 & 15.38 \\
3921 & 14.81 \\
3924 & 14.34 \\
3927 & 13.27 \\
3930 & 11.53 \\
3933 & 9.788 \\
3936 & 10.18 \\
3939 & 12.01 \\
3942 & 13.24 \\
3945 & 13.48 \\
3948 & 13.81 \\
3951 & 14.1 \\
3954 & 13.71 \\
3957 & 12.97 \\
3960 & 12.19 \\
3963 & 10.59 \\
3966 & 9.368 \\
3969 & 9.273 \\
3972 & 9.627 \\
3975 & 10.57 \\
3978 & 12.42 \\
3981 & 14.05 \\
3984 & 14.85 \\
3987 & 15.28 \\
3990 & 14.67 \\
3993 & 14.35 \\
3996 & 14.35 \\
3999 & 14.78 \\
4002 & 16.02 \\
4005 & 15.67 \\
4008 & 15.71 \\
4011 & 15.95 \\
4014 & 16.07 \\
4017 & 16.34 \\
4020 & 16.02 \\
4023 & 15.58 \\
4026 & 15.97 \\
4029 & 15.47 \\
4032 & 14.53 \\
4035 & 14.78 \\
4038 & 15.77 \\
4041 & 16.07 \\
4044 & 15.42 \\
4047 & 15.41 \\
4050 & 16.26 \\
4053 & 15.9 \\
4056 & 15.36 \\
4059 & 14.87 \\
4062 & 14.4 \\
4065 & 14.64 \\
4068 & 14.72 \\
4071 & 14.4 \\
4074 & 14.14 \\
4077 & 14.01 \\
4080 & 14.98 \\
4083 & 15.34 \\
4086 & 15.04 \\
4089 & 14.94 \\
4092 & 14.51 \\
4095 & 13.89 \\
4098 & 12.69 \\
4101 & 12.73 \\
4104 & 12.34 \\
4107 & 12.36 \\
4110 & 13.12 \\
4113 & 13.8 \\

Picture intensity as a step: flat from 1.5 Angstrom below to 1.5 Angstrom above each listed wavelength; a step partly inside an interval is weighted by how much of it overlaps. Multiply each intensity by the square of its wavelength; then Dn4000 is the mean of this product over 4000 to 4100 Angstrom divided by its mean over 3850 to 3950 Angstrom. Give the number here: 1.27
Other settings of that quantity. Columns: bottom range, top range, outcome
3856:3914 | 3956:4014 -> 1.11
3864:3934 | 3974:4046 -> 1.24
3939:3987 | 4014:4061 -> 1.31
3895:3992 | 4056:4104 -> 1.19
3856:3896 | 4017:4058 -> 1.37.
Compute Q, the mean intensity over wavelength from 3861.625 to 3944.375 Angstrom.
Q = 12.7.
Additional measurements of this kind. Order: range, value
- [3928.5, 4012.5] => 13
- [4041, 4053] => 15.8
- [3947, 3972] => 11.8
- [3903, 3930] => 14.1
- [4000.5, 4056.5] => 15.7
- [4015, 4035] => 15.6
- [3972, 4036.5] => 14.8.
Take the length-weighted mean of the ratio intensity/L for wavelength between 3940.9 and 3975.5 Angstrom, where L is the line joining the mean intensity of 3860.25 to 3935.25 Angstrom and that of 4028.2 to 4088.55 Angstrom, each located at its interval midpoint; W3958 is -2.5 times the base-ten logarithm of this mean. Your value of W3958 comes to 0.15 mag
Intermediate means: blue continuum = 12.8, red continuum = 15.1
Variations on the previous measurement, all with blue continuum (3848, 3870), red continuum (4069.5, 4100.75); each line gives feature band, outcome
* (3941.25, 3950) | 0.02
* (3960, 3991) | 0.16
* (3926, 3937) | 0.23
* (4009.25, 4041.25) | -0.11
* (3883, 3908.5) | 0.15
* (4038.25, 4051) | -0.11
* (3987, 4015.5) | -0.09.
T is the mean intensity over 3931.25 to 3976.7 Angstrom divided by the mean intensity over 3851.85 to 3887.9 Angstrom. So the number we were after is 0.91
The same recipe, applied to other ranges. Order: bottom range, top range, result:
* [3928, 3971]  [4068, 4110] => 1.18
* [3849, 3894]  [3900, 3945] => 1.05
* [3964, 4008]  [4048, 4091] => 1.12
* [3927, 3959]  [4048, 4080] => 1.19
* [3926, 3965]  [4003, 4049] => 1.27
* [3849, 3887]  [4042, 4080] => 1.16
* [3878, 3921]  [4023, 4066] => 1.21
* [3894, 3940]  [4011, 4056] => 1.20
